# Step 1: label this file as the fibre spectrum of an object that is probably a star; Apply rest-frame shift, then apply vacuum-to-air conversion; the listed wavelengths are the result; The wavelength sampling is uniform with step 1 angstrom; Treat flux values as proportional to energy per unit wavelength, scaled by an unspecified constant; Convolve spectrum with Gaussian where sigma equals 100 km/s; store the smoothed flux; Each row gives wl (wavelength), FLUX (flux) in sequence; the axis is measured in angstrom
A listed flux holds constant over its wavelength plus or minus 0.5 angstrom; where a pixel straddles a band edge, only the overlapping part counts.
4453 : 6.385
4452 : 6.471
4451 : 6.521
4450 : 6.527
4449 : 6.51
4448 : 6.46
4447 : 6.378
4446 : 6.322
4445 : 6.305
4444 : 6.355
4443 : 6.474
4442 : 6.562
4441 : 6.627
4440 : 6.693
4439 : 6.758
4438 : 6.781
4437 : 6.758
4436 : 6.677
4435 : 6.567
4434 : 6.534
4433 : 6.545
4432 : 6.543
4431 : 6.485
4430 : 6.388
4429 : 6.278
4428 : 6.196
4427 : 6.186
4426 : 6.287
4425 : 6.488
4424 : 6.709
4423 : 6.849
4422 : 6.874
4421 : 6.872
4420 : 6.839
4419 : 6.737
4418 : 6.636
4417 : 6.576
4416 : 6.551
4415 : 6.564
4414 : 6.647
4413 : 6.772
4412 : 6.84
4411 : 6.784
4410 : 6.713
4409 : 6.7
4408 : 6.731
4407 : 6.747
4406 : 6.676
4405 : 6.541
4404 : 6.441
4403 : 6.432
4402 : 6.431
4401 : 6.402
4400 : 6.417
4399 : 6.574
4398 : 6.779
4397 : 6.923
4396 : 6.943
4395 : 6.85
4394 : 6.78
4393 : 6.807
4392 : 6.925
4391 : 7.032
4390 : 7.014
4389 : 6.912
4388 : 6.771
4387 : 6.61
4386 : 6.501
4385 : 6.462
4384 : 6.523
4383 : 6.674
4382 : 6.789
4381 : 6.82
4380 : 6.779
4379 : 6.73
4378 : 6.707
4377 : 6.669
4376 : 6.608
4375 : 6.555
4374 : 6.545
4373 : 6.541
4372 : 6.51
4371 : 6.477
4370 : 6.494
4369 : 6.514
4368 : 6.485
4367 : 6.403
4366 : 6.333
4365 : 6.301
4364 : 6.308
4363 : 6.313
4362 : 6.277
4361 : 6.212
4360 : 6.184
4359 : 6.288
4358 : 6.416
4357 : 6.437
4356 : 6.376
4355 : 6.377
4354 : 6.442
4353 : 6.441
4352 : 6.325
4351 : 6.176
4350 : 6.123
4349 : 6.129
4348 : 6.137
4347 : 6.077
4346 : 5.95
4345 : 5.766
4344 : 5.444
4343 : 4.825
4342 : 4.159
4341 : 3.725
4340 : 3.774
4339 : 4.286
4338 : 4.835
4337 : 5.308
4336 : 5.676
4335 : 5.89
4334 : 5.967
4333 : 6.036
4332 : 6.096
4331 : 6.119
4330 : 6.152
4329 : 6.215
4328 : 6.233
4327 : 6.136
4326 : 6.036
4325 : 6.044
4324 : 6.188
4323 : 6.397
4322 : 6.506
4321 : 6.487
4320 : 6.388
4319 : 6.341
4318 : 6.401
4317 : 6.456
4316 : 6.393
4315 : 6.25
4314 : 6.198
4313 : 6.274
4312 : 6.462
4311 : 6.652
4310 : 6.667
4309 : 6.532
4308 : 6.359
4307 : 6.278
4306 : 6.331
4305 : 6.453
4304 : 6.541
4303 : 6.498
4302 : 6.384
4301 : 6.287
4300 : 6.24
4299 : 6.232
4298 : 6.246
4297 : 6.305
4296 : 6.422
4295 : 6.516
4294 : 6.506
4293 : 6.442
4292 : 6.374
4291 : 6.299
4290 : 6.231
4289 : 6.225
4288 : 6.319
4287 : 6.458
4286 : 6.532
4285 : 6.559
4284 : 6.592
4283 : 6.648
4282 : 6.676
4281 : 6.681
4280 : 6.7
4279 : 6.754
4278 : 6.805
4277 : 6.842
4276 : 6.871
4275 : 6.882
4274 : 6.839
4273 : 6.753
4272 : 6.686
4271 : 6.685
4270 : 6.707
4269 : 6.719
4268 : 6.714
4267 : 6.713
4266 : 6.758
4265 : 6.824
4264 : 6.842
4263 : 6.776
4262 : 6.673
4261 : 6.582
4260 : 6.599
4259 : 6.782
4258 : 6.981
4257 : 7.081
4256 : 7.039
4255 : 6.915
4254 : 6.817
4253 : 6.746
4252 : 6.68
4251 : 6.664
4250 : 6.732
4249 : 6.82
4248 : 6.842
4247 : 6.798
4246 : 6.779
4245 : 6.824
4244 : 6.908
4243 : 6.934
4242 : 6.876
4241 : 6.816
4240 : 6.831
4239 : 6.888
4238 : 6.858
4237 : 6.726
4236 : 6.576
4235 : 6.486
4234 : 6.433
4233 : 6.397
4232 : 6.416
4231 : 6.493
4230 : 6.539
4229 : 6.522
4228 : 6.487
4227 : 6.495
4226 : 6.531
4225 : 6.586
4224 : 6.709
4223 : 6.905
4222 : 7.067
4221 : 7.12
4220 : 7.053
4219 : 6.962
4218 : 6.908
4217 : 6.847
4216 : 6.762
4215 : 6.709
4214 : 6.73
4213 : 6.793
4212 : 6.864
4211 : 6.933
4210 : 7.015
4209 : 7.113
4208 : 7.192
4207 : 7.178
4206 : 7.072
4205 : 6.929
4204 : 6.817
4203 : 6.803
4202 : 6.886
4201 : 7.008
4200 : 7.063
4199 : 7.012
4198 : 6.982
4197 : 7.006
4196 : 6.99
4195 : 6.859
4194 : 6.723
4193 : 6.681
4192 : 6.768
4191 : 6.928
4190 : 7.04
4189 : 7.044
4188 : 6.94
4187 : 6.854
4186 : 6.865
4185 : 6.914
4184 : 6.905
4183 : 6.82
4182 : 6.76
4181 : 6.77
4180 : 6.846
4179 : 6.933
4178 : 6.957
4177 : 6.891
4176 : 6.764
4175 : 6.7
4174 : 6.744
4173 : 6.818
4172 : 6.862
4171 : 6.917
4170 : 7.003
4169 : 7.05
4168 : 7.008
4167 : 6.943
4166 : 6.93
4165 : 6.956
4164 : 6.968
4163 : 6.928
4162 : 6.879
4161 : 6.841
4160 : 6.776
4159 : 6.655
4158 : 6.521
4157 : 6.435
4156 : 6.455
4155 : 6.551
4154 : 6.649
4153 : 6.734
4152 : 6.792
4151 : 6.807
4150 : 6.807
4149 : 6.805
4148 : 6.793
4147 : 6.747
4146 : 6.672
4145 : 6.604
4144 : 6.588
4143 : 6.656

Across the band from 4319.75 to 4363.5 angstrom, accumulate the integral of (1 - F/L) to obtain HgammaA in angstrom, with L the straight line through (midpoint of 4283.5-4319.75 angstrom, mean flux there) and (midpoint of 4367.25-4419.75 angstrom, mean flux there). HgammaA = 4.2 angstrom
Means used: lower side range 6.4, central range 5.89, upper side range 6.67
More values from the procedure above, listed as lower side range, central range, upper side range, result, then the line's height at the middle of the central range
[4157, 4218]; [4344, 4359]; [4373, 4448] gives 1.1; 6.7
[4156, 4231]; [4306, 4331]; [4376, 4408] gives 1.6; 6.76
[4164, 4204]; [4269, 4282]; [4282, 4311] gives -0.5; 6.51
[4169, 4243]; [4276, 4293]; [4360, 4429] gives 0.5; 6.74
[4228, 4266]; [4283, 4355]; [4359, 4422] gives 6.3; 6.68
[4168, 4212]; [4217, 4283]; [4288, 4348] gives -2.5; 6.51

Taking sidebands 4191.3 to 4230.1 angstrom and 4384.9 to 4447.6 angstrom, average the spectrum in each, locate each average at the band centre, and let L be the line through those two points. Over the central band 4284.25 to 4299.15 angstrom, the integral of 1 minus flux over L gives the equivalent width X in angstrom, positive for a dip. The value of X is 0.9 angstrom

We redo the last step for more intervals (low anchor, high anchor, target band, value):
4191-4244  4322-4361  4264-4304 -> -1.7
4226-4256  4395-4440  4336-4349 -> 3.1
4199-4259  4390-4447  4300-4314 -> 0.6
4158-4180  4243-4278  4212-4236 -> 0.5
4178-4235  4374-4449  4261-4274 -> 0.1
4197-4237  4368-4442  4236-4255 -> -0.1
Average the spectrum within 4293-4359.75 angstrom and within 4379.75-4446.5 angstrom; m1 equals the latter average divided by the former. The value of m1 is 1.09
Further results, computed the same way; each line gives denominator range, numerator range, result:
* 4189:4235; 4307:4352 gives 0.87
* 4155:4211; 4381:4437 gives 0.97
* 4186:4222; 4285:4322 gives 0.92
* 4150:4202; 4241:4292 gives 0.98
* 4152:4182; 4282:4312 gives 0.94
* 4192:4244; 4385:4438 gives 0.98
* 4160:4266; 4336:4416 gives 0.93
